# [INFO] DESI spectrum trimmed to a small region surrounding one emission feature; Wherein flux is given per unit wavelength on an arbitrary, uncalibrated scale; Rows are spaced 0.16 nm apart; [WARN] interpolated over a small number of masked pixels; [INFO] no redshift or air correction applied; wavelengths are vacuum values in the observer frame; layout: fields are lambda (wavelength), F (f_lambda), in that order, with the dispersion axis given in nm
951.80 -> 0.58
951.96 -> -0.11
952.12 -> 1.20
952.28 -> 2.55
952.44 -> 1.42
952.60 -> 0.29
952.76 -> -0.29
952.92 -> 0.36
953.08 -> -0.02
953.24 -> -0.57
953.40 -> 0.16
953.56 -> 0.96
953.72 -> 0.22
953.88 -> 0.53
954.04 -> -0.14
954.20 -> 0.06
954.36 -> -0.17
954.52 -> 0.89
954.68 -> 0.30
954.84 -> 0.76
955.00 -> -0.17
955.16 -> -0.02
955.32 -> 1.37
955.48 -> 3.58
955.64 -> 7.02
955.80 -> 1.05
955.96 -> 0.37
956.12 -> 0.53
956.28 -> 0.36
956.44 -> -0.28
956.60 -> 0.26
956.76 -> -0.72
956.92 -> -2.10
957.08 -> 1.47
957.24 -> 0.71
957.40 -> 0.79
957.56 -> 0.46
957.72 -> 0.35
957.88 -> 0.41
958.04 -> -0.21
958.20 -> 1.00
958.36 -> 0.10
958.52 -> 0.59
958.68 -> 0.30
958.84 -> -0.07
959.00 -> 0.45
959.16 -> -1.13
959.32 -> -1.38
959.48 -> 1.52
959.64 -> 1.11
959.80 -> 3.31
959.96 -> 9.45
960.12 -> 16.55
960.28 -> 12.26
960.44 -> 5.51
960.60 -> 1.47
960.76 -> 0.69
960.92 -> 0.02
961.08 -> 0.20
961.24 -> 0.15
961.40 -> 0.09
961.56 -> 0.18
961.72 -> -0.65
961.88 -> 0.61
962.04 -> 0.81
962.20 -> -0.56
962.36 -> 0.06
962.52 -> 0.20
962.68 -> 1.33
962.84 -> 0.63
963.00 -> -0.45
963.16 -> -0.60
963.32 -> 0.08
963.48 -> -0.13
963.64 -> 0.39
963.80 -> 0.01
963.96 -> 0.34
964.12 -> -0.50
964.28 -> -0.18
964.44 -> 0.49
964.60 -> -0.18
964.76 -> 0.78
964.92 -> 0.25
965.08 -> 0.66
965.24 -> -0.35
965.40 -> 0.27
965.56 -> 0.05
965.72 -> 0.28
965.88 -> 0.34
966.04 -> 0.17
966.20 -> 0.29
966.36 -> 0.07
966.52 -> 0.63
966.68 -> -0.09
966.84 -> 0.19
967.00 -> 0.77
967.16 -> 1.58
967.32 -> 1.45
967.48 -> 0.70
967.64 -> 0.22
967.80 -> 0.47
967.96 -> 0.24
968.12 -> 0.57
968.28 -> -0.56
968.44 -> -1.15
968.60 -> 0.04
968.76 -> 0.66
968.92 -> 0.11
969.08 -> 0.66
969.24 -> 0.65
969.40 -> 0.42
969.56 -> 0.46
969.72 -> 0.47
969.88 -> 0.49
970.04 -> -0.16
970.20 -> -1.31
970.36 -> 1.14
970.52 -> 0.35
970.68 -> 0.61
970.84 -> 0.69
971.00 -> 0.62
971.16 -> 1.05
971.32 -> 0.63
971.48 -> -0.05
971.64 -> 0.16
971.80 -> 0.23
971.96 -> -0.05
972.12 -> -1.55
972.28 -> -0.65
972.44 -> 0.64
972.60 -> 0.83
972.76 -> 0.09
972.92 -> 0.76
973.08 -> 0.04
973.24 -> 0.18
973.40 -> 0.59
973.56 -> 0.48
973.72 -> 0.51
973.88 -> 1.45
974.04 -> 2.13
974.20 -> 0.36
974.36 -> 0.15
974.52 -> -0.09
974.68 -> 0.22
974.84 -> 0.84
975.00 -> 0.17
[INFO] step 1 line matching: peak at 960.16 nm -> [O III]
